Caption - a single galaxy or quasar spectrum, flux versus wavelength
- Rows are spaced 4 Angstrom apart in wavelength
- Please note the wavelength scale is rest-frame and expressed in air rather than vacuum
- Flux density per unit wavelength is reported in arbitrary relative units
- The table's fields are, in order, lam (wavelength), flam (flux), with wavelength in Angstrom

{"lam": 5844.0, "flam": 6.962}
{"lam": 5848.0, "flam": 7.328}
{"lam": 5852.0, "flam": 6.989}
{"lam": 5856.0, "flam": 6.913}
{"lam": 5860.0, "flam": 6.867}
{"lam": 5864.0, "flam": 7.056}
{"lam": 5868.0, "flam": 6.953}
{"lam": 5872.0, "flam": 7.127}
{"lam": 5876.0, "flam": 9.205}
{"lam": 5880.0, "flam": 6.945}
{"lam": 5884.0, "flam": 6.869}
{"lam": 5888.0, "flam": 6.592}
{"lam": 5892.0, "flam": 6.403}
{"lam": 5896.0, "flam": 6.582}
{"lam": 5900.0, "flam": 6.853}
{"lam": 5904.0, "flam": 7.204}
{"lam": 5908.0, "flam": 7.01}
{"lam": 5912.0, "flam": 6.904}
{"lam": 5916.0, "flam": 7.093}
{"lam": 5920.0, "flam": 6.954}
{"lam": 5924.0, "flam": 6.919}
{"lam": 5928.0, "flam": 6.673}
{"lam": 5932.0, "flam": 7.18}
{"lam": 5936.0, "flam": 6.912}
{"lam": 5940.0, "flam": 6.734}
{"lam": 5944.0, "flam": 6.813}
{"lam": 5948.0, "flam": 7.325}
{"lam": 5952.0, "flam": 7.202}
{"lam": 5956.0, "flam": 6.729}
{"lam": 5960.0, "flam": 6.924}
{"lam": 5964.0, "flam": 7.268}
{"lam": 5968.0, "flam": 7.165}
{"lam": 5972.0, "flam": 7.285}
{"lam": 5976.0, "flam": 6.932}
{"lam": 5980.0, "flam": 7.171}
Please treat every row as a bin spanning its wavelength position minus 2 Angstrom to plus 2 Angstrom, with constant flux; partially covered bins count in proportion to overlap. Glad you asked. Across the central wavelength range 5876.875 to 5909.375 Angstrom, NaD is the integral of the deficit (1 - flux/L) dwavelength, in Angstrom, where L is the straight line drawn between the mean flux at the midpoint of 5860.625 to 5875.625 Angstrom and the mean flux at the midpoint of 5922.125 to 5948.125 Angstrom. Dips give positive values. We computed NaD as 1.1 Angstrom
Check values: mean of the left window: 7.26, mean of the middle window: 6.89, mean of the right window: 6.91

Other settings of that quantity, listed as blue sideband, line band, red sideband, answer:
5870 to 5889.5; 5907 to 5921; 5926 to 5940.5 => 0.1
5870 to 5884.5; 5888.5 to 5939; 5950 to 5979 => 3.4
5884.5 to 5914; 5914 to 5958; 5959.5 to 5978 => 0.1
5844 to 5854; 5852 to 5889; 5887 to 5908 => -1.2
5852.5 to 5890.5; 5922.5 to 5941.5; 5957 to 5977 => 0.6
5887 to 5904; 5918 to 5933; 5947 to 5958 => -0.1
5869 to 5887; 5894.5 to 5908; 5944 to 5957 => 0.8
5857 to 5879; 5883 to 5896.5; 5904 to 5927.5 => 1.1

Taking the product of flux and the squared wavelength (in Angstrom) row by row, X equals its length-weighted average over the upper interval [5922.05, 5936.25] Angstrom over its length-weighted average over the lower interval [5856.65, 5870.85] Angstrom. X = 1.0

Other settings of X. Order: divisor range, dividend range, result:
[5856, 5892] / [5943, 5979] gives 1.02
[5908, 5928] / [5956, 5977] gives 1.04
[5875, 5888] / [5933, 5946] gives 0.95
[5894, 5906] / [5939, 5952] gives 1.04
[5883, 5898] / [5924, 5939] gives 1.06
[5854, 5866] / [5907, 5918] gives 1.03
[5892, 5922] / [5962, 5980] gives 1.06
